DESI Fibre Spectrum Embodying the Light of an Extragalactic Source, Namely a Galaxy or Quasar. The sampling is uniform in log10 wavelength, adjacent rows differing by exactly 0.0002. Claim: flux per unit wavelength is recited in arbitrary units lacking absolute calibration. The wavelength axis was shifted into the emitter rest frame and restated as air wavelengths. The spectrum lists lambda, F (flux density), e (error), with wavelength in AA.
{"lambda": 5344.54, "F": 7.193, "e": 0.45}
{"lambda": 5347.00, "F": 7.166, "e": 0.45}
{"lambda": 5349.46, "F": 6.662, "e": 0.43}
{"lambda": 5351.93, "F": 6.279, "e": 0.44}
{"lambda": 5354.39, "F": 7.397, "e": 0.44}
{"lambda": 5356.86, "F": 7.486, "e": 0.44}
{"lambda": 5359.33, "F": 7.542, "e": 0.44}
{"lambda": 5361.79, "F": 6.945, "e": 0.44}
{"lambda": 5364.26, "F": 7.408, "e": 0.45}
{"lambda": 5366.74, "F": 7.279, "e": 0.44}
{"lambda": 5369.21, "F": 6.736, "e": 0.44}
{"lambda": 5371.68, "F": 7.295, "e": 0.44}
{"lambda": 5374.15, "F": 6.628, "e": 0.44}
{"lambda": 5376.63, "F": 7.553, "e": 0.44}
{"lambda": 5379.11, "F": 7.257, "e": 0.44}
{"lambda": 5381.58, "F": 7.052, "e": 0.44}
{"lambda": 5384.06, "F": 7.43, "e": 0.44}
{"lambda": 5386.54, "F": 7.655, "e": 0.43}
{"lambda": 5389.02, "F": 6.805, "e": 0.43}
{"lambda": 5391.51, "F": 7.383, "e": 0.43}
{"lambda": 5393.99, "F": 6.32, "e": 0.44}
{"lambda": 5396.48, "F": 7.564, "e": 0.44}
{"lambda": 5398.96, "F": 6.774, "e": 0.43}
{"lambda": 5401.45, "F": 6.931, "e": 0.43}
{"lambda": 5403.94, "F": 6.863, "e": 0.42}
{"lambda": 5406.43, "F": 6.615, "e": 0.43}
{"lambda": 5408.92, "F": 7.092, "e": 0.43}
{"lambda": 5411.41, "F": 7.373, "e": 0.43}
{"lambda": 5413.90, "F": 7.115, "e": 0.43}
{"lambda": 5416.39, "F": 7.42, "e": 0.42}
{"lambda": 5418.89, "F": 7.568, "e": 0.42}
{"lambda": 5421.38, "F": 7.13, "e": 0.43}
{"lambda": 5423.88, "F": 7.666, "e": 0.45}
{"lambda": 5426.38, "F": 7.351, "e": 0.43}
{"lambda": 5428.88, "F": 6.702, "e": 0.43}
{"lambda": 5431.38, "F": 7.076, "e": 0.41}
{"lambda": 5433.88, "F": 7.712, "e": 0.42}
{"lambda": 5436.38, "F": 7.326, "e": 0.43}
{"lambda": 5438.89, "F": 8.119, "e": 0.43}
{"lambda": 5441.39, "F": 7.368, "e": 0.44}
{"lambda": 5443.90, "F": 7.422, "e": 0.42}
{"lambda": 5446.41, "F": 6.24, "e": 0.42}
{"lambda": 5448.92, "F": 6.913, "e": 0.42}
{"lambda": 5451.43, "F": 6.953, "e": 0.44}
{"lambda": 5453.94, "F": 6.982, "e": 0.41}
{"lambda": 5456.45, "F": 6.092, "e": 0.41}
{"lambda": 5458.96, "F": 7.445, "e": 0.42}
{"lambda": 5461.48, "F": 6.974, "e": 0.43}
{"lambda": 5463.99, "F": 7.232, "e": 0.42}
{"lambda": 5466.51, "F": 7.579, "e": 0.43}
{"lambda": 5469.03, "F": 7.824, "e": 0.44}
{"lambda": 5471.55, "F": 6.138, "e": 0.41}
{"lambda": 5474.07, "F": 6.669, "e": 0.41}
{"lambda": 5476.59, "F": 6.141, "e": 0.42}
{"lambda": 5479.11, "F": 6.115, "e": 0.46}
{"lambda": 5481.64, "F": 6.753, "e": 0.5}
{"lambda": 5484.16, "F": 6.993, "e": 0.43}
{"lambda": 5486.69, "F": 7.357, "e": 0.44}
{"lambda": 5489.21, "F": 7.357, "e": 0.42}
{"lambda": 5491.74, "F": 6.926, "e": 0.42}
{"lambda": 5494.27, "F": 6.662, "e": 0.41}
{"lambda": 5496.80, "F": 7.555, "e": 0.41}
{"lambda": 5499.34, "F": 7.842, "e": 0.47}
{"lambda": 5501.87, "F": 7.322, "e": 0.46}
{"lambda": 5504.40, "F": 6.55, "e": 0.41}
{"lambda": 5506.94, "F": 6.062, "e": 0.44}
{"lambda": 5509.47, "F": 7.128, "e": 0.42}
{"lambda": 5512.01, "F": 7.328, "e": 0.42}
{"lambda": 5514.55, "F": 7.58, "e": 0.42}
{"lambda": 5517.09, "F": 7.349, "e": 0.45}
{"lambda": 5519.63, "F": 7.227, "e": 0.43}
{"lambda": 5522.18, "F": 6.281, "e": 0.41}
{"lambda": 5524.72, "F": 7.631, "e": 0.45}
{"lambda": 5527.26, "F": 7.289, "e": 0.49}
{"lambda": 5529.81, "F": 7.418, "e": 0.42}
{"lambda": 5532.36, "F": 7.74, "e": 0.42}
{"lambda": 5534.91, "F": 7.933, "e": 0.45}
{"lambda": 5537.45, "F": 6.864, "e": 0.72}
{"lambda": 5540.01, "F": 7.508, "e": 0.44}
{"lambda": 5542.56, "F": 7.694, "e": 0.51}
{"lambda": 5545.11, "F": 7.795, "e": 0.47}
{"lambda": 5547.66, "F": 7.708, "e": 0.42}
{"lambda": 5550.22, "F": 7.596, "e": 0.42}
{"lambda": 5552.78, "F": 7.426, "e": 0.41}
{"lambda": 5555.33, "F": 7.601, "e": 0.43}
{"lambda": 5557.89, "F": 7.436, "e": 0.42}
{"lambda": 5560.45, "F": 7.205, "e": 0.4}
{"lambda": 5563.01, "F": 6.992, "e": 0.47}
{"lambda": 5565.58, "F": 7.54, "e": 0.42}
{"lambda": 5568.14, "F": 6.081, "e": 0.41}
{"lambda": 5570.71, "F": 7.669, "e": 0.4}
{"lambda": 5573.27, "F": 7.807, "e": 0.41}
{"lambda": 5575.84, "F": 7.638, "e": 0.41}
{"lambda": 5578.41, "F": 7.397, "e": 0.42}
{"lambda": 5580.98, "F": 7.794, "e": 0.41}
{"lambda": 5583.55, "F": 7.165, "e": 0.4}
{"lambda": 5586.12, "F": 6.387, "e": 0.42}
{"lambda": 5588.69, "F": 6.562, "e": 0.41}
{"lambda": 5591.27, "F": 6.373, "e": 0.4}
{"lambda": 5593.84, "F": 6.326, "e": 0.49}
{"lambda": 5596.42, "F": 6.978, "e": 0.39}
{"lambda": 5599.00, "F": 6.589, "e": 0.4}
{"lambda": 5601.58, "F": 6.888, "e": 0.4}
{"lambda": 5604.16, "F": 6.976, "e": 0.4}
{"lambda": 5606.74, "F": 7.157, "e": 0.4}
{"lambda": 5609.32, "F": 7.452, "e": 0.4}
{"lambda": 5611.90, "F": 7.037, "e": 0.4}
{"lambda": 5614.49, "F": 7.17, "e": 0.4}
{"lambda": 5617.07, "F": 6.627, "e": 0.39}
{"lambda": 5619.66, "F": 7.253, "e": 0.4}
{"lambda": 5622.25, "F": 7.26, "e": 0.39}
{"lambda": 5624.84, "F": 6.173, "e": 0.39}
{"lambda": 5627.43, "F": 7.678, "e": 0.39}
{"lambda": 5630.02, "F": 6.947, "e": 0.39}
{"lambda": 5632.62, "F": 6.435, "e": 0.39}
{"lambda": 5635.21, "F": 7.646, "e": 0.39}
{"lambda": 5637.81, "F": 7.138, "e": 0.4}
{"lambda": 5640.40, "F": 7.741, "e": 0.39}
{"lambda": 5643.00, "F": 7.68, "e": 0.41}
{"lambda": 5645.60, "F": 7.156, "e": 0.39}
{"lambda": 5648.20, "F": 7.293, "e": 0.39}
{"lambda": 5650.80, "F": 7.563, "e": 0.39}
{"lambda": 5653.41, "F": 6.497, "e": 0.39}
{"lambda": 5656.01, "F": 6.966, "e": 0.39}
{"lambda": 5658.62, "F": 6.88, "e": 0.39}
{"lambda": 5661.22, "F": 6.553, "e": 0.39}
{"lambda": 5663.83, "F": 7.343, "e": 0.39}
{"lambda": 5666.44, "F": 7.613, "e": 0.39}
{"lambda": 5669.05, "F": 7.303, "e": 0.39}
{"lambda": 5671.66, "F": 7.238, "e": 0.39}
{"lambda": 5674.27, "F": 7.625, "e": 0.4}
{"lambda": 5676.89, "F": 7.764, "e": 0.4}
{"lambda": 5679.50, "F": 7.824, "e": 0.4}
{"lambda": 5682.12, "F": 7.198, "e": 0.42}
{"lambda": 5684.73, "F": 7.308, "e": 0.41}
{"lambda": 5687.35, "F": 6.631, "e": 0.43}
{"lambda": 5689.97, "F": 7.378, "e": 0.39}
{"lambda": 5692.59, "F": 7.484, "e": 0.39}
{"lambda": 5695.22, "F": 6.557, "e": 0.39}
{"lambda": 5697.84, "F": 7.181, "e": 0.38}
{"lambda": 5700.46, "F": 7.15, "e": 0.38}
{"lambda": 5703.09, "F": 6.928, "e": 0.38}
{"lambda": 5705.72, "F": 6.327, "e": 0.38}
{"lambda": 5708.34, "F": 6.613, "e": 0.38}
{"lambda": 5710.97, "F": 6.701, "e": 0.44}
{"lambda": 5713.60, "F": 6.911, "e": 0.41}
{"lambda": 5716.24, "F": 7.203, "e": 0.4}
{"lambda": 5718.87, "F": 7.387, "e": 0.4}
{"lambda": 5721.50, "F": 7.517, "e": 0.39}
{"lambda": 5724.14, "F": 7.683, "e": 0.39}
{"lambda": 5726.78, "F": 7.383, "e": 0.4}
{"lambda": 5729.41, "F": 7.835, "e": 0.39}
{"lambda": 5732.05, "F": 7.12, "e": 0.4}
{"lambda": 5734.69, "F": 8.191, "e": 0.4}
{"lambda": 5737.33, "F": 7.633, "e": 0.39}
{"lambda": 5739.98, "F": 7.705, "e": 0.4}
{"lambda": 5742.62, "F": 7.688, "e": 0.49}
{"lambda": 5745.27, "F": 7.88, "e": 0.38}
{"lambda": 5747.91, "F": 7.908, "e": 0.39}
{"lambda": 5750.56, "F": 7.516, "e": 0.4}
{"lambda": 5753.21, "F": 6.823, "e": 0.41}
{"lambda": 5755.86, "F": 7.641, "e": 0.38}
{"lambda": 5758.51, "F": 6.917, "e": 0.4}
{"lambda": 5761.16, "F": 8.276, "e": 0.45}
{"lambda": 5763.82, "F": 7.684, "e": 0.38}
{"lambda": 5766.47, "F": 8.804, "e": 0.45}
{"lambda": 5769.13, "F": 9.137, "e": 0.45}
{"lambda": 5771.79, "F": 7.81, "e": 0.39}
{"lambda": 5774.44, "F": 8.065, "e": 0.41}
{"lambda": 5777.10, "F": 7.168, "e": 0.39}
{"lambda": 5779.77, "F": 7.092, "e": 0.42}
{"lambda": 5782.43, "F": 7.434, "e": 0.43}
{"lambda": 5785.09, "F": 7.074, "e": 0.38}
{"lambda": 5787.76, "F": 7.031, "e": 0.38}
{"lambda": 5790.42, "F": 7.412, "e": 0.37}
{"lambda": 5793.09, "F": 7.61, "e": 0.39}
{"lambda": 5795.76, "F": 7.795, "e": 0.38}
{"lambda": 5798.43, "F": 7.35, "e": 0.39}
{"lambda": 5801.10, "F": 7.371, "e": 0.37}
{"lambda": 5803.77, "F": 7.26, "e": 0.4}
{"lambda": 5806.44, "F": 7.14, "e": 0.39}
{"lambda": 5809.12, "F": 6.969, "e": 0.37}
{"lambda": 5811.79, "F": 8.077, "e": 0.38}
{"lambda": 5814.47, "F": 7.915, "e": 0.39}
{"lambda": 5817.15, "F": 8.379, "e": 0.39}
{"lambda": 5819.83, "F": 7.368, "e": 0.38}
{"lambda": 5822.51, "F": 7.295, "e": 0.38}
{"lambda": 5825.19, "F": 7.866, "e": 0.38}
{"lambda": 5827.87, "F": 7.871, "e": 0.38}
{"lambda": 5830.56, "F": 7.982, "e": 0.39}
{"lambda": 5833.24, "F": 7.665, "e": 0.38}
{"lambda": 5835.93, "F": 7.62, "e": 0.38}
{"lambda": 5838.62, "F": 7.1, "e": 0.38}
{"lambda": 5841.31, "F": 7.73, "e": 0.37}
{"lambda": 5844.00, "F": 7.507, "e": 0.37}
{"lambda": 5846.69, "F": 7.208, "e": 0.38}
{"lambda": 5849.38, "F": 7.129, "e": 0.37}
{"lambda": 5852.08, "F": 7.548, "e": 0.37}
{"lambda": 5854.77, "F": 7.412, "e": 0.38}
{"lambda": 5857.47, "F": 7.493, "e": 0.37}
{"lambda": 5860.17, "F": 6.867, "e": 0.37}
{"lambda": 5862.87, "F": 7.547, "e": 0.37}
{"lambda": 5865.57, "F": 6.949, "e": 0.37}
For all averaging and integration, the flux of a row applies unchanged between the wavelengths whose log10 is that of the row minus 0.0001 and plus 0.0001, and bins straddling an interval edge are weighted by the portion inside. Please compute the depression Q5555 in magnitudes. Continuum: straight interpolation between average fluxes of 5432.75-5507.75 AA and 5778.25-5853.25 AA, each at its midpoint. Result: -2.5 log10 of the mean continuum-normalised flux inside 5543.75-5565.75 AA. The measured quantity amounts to -0.05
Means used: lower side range 7.02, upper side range 7.49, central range 7.48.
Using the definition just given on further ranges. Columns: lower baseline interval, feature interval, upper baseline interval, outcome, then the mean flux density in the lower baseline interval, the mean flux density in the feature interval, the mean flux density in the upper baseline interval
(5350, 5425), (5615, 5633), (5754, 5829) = 0.07 mag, 7.15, 6.95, 7.63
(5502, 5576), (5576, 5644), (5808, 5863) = 0.05 mag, 7.31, 7.04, 7.55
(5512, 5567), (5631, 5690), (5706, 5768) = 0.03 mag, 7.41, 7.25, 7.51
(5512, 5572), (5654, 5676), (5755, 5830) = 0.05 mag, 7.37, 7.18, 7.64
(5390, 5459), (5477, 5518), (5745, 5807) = 0.03 mag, 7.12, 7.03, 7.59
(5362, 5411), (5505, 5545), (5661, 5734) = -0.02 mag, 7.09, 7.27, 7.22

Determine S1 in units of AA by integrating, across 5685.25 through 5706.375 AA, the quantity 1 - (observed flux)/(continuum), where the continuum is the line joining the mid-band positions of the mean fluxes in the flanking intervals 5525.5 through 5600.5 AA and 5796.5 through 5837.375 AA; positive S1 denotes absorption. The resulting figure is 1.3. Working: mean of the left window 7.26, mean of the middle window 6.98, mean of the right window 7.61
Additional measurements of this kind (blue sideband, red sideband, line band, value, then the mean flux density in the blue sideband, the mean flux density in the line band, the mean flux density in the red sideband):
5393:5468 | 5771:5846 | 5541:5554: -0.7 AA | 7.14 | 7.64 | 7.53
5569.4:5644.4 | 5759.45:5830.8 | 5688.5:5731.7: 1.6 AA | 7.1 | 7.14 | 7.67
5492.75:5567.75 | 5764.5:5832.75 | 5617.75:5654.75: 1.4 AA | 7.3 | 7.17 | 7.65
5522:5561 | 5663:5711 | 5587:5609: 1.8 AA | 7.48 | 6.76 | 7.18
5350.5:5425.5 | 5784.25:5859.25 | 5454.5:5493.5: 1.7 AA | 7.15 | 6.91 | 7.51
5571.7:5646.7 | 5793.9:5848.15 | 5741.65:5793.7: -1.4 AA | 7.09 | 7.65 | 7.57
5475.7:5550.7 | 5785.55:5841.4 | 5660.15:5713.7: 1.9 AA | 7.19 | 7.13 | 7.55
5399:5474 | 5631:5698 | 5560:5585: -0.5 AA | 7.13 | 7.33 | 7.23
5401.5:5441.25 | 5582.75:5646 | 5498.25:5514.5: 0.2 AA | 7.27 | 7.07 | 6.99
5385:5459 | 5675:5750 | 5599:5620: 0.7 AA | 7.13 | 7.03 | 7.33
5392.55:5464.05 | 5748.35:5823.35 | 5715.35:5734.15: 0.1 AA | 7.11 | 7.49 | 7.59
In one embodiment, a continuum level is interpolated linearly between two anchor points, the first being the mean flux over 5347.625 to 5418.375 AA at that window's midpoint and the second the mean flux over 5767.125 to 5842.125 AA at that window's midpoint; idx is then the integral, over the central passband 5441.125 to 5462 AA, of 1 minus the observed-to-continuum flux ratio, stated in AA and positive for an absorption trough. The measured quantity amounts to 0.8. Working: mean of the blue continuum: 7.11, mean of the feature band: 6.91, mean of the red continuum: 7.6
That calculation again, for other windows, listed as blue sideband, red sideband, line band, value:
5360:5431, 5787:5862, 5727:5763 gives -0.9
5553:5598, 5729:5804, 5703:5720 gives 1.4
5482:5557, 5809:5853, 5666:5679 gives -0.1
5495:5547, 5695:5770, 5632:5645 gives 0.0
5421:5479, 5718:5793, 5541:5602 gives 0.8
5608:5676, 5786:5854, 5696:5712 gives 1.1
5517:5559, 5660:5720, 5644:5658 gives 0.2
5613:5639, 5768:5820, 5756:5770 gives -1.2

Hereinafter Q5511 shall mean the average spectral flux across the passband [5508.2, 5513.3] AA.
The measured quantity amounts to 7.23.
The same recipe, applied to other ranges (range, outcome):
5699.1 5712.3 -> 6.75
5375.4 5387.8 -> 7.39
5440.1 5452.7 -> 6.98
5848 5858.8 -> 7.39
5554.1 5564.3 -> 7.3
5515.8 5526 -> 7.12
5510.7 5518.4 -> 7.41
